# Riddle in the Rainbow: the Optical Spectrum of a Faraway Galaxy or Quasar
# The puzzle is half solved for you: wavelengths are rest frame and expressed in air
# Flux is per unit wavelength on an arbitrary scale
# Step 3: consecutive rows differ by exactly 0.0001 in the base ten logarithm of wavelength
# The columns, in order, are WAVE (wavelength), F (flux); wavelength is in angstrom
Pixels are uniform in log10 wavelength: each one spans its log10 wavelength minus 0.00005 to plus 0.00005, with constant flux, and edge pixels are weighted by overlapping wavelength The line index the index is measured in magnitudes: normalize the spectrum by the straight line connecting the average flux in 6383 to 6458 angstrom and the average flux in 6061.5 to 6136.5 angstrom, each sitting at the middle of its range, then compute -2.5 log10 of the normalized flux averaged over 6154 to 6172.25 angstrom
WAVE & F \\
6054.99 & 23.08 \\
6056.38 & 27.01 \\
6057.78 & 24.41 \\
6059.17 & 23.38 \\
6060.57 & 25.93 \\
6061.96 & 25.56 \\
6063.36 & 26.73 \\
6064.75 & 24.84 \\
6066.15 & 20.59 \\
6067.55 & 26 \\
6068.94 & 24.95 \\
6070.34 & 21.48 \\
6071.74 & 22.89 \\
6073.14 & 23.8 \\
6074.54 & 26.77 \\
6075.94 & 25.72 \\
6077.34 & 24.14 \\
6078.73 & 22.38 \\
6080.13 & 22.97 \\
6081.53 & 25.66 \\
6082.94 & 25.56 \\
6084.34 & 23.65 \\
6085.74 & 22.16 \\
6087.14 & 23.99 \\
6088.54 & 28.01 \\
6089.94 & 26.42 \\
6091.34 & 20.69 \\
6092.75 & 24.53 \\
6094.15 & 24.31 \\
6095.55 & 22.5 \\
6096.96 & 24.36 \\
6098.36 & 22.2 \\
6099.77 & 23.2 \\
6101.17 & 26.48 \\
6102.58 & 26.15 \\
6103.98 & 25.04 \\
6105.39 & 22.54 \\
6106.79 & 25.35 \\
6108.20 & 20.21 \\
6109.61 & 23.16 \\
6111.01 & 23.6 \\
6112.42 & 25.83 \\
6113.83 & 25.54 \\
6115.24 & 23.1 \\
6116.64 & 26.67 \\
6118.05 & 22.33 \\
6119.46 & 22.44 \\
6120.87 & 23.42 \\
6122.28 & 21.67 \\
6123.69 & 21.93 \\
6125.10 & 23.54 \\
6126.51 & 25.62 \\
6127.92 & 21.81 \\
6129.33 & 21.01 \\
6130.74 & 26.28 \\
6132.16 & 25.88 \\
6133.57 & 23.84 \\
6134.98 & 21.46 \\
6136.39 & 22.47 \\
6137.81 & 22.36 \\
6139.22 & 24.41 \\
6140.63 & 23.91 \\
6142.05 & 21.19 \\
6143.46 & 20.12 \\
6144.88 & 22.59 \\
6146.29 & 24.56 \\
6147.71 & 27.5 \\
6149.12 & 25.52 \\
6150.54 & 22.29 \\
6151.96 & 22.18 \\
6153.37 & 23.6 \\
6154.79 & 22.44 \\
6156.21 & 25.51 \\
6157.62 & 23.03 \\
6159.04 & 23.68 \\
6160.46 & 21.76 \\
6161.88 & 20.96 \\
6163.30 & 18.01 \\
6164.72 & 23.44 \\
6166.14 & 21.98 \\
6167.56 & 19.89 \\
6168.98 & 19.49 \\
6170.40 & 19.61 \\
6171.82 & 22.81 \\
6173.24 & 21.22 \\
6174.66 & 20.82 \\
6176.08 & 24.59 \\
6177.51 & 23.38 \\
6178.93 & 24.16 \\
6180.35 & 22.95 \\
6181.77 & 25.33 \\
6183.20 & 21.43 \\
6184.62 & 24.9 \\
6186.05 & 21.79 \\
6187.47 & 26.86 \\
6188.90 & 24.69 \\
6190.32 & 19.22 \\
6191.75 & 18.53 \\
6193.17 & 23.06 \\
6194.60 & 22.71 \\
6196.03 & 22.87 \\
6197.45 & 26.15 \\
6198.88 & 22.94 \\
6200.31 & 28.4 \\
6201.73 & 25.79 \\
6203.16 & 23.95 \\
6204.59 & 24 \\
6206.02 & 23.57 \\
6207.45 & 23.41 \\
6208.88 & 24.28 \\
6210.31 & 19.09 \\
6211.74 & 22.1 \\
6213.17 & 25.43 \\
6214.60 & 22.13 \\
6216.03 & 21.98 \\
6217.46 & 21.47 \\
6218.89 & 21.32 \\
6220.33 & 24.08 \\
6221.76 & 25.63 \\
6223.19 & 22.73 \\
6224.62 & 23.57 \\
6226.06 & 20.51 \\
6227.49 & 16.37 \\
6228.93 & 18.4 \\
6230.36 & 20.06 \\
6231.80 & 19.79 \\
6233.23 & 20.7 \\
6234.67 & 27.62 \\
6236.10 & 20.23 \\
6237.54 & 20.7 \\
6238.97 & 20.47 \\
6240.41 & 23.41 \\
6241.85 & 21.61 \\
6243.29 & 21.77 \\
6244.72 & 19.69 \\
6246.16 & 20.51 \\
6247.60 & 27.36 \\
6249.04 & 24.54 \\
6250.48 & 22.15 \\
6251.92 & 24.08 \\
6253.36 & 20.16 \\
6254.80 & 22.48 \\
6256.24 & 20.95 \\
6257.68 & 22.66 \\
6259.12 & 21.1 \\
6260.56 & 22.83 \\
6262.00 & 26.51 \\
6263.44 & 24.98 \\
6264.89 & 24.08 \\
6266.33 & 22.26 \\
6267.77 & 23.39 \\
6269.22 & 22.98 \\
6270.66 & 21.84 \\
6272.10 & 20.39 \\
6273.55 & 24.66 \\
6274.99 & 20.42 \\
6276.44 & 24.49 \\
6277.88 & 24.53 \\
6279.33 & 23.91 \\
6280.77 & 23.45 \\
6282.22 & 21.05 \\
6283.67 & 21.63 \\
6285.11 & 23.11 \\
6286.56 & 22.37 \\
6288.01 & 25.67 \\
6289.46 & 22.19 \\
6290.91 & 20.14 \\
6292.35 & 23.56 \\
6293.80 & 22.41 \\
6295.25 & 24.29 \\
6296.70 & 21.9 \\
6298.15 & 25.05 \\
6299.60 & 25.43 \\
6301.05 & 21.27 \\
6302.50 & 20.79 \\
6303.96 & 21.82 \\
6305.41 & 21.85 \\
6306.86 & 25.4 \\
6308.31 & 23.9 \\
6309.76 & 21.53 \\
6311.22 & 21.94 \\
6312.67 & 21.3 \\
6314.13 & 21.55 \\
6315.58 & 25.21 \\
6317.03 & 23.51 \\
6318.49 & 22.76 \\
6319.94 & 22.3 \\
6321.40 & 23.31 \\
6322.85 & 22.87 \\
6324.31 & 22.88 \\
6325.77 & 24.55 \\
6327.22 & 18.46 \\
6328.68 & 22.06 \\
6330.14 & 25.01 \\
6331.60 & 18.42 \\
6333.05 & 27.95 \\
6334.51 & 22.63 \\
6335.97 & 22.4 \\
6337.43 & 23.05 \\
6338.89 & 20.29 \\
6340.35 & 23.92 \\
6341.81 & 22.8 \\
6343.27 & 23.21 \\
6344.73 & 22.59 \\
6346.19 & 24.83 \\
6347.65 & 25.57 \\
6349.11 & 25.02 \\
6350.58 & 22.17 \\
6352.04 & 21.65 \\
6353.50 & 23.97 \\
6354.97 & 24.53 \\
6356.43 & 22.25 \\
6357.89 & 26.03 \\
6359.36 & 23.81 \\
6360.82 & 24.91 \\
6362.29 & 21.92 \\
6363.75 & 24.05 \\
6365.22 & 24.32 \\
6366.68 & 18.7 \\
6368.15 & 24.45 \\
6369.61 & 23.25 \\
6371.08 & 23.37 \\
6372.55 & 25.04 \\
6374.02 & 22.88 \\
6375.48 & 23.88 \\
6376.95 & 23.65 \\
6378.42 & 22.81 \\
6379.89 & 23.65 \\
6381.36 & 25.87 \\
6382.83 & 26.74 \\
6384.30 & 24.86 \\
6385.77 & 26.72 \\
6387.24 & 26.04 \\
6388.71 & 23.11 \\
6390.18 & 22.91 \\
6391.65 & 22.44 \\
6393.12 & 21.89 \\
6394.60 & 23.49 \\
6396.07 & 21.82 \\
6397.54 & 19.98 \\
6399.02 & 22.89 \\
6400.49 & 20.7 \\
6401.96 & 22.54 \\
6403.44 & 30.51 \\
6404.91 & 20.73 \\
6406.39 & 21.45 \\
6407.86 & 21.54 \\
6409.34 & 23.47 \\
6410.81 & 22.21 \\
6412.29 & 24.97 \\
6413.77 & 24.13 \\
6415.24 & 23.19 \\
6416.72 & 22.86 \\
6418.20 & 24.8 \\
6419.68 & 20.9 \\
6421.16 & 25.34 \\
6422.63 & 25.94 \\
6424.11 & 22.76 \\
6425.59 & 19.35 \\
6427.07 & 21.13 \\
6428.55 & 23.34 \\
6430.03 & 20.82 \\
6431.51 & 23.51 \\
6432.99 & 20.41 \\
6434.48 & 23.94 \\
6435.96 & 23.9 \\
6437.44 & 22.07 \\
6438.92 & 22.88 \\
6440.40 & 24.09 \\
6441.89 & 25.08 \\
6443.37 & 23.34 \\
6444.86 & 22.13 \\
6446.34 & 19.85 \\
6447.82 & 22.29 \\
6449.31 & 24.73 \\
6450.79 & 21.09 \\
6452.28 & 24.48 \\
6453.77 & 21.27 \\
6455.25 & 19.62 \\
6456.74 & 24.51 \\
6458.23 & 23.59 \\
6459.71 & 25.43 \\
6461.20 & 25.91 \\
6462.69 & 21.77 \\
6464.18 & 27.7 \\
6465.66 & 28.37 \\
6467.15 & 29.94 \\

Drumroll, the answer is 0.10 mag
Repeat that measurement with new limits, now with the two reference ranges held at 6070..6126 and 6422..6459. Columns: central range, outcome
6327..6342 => 0.02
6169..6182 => 0.05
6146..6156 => -0.01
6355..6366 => -0.05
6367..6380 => -0.03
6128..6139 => 0.02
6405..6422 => -0.02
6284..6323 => 0.01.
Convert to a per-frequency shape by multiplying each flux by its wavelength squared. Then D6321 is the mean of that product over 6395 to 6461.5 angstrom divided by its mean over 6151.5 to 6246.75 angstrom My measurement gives 1.10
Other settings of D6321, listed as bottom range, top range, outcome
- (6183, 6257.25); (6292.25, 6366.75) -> 1.06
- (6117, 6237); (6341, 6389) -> 1.12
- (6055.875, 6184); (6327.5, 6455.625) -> 1.08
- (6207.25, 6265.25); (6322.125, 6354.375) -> 1.07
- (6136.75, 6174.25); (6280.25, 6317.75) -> 1.06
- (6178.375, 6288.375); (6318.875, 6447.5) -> 1.07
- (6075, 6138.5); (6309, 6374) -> 1.05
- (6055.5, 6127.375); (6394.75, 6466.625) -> 1.07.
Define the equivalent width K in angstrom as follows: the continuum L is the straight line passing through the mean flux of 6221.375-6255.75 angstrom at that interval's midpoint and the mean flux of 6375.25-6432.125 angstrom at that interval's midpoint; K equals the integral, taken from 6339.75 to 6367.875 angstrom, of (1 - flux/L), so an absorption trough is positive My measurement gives -0.8 angstrom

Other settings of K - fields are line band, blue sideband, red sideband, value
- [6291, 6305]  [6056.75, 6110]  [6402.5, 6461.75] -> 0.4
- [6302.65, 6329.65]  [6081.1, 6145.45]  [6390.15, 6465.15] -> 0.7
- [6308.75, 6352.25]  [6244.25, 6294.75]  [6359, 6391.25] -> 1.1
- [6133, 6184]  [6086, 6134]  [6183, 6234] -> 1.4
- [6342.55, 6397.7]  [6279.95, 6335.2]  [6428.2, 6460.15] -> -2.1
